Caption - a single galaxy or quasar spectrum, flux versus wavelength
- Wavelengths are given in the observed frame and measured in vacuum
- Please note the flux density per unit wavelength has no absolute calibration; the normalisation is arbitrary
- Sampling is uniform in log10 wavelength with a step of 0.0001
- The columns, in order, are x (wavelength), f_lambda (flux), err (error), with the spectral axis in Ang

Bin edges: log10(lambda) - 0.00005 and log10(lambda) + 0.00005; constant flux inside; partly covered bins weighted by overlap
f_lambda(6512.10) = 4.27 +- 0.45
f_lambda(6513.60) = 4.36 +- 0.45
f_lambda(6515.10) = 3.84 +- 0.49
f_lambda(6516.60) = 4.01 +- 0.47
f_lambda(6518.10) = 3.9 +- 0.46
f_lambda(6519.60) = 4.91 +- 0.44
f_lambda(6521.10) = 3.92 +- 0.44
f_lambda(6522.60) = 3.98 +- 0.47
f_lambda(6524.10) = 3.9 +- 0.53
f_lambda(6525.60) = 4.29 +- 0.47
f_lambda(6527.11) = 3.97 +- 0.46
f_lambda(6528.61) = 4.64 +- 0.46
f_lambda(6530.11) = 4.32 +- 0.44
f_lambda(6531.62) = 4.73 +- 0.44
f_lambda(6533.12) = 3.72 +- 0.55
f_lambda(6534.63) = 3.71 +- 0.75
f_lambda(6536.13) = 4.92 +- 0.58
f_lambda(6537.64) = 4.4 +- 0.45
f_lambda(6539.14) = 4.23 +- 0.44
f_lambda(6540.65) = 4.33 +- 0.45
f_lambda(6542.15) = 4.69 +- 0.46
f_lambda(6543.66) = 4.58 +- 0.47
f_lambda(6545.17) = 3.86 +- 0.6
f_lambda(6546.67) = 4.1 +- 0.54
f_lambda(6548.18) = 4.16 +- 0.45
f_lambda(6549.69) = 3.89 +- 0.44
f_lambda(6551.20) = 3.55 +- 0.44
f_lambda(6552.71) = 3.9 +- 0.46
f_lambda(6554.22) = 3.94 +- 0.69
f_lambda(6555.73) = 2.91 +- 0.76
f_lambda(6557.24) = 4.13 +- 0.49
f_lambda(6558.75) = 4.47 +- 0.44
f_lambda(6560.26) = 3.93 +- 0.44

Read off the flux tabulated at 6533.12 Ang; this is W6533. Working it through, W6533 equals 3.72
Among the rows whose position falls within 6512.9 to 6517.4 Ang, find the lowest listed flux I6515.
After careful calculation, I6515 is 3.84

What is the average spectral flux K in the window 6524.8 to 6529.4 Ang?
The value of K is 4.3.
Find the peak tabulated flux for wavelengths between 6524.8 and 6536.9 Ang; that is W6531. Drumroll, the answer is 4.92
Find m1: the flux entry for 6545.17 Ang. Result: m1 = 3.86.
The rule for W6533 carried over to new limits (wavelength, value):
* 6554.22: 3.94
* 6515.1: 3.84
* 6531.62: 4.73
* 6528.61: 4.64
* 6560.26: 3.93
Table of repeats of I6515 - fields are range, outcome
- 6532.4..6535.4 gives 3.71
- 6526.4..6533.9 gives 3.72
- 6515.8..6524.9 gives 3.9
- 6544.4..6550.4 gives 3.86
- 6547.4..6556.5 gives 2.91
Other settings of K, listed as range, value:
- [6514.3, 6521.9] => 4.12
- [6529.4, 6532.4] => 4.52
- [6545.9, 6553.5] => 3.92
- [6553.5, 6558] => 3.66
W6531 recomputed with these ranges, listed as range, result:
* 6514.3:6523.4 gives 4.91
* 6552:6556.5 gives 3.94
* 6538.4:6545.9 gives 4.69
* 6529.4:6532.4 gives 4.73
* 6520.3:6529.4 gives 4.64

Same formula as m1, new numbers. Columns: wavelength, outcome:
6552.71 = 3.9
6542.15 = 4.69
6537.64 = 4.4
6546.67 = 4.1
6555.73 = 2.91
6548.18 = 4.16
